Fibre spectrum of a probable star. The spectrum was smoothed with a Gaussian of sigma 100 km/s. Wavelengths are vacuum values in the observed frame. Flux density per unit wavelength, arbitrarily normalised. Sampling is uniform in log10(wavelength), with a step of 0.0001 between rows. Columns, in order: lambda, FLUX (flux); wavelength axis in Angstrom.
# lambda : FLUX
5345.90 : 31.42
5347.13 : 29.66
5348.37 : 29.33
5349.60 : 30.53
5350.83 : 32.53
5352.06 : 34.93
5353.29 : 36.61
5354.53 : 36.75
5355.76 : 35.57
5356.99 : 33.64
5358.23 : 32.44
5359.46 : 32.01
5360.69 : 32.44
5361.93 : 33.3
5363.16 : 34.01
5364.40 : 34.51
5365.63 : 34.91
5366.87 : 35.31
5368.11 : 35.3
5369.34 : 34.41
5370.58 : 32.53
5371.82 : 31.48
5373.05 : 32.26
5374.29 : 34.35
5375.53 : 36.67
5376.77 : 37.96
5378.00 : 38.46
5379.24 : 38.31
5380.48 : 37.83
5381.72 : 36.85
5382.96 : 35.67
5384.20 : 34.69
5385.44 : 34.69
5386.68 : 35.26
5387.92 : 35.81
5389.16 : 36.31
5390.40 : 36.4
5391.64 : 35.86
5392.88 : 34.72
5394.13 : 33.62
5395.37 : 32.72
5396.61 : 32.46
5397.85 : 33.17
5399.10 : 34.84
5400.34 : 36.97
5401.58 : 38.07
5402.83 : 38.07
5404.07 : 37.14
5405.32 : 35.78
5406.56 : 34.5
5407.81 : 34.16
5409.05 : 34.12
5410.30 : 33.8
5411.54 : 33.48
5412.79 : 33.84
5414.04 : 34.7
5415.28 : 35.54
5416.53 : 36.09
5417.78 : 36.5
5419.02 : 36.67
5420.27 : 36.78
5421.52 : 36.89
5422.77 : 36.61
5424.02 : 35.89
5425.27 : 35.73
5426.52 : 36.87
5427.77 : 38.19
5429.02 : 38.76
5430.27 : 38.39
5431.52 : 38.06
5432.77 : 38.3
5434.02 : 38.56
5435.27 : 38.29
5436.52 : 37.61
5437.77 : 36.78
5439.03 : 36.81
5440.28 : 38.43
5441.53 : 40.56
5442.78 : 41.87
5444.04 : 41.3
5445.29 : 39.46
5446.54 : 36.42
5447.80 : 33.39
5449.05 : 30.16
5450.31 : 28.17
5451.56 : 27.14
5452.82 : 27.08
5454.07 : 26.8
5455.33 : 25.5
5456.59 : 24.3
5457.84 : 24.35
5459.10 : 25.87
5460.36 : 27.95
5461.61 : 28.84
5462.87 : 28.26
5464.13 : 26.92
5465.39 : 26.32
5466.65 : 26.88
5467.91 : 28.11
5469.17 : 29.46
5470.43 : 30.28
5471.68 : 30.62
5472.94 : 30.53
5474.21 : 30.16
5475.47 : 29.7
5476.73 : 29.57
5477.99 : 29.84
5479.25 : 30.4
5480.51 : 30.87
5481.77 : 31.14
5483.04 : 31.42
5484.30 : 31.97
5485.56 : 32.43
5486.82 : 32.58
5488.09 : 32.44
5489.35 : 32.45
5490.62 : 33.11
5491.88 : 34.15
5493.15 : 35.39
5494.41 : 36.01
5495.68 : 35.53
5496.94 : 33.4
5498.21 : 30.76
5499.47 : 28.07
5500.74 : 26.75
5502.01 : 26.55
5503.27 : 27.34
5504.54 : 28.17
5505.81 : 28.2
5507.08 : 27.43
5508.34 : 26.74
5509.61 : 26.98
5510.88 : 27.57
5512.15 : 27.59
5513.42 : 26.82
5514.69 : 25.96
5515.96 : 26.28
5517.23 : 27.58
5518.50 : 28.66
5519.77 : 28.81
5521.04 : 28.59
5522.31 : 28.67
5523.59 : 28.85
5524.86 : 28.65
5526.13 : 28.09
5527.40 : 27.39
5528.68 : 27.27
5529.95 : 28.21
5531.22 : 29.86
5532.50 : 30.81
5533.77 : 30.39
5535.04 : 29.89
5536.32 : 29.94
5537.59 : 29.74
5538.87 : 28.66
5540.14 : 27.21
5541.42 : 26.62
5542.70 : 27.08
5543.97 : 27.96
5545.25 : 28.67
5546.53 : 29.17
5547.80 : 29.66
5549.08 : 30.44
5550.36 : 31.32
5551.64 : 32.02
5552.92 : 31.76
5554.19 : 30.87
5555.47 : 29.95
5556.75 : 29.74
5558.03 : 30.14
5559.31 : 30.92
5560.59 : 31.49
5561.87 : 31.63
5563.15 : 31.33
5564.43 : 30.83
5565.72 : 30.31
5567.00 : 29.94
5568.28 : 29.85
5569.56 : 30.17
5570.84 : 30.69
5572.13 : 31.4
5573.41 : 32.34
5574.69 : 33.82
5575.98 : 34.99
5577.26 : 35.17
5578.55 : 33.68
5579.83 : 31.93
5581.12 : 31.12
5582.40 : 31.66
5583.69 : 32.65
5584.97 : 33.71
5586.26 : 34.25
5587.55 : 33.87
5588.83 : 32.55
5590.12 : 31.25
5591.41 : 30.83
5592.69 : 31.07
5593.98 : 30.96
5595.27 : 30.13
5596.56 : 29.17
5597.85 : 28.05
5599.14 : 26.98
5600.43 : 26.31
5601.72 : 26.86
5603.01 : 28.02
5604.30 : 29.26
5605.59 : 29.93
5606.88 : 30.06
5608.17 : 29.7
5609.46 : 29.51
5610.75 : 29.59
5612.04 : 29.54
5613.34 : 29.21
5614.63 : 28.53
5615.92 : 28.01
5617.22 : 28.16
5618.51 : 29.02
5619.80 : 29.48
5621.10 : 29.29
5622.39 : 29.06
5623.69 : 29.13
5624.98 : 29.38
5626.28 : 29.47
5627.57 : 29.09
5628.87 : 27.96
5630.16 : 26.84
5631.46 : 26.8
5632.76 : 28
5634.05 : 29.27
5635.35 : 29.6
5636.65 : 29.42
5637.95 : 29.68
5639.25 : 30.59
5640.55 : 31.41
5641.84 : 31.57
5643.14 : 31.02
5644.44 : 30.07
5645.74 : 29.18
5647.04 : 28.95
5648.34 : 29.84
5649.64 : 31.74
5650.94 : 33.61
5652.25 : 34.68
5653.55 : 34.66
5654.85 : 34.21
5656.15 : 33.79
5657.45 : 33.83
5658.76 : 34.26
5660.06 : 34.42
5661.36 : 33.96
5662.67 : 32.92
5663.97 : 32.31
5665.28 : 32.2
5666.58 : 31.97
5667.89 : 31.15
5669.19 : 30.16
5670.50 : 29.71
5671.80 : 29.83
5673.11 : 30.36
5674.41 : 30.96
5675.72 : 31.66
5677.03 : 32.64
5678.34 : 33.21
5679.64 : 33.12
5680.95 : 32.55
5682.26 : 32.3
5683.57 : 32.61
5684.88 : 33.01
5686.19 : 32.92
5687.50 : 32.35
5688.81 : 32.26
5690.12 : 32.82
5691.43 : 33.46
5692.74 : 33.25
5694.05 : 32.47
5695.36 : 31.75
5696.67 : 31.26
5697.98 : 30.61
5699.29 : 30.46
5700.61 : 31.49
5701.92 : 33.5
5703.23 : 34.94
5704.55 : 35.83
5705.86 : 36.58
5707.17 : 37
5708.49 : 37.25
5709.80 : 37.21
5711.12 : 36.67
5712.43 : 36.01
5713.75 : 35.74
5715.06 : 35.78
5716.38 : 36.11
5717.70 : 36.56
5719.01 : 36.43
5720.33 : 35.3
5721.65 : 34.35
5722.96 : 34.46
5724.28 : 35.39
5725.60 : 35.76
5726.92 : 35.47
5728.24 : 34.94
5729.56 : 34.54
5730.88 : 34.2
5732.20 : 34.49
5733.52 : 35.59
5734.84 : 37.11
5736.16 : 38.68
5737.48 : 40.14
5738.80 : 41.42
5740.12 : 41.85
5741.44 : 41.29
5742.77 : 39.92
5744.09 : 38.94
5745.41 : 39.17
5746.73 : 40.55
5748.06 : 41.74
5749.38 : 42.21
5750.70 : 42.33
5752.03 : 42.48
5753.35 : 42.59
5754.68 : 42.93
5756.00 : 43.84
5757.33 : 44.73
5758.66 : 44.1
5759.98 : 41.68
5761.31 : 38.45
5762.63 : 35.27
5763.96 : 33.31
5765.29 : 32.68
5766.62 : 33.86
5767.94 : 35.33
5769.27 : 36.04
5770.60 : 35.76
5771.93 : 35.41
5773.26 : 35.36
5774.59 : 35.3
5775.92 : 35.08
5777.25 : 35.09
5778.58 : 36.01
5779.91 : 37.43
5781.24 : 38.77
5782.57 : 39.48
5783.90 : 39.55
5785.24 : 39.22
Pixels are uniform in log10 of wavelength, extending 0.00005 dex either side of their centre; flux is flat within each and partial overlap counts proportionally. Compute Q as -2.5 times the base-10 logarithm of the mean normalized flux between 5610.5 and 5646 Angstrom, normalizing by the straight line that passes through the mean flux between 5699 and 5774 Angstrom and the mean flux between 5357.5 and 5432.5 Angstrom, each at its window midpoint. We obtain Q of 0.250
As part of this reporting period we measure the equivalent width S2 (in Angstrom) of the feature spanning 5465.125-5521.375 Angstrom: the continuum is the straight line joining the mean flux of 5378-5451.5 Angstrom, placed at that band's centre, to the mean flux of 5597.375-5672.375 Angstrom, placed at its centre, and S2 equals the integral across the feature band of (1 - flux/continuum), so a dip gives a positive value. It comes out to 7.0 Angstrom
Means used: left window 36.1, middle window 29.8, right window 30.2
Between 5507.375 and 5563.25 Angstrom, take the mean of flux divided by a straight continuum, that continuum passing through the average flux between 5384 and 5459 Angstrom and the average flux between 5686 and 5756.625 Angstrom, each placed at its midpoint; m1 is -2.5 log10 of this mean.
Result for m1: 0.223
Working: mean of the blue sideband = 35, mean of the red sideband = 36.6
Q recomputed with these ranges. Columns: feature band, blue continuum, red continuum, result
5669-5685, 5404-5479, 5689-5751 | 0.13 mag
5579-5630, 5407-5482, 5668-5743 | 0.14 mag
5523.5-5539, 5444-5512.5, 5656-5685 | 0.05 mag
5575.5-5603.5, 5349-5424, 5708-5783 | 0.17 mag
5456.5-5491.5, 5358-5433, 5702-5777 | 0.21 mag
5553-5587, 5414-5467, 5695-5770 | 0.12 mag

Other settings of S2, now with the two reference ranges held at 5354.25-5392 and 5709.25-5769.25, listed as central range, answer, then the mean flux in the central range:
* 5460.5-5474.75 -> 2.8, 28.7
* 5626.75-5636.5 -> 2.3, 28.3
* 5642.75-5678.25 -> 5.1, 32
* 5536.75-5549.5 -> 2.8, 28.5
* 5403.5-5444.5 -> -1.6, 36.9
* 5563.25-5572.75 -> 1.6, 30.5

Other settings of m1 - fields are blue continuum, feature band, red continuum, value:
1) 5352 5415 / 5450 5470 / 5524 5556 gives 0.19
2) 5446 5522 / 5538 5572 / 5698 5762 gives 0.06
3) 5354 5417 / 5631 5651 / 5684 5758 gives 0.21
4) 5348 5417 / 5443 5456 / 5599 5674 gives 0.06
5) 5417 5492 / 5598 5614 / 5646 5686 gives 0.13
